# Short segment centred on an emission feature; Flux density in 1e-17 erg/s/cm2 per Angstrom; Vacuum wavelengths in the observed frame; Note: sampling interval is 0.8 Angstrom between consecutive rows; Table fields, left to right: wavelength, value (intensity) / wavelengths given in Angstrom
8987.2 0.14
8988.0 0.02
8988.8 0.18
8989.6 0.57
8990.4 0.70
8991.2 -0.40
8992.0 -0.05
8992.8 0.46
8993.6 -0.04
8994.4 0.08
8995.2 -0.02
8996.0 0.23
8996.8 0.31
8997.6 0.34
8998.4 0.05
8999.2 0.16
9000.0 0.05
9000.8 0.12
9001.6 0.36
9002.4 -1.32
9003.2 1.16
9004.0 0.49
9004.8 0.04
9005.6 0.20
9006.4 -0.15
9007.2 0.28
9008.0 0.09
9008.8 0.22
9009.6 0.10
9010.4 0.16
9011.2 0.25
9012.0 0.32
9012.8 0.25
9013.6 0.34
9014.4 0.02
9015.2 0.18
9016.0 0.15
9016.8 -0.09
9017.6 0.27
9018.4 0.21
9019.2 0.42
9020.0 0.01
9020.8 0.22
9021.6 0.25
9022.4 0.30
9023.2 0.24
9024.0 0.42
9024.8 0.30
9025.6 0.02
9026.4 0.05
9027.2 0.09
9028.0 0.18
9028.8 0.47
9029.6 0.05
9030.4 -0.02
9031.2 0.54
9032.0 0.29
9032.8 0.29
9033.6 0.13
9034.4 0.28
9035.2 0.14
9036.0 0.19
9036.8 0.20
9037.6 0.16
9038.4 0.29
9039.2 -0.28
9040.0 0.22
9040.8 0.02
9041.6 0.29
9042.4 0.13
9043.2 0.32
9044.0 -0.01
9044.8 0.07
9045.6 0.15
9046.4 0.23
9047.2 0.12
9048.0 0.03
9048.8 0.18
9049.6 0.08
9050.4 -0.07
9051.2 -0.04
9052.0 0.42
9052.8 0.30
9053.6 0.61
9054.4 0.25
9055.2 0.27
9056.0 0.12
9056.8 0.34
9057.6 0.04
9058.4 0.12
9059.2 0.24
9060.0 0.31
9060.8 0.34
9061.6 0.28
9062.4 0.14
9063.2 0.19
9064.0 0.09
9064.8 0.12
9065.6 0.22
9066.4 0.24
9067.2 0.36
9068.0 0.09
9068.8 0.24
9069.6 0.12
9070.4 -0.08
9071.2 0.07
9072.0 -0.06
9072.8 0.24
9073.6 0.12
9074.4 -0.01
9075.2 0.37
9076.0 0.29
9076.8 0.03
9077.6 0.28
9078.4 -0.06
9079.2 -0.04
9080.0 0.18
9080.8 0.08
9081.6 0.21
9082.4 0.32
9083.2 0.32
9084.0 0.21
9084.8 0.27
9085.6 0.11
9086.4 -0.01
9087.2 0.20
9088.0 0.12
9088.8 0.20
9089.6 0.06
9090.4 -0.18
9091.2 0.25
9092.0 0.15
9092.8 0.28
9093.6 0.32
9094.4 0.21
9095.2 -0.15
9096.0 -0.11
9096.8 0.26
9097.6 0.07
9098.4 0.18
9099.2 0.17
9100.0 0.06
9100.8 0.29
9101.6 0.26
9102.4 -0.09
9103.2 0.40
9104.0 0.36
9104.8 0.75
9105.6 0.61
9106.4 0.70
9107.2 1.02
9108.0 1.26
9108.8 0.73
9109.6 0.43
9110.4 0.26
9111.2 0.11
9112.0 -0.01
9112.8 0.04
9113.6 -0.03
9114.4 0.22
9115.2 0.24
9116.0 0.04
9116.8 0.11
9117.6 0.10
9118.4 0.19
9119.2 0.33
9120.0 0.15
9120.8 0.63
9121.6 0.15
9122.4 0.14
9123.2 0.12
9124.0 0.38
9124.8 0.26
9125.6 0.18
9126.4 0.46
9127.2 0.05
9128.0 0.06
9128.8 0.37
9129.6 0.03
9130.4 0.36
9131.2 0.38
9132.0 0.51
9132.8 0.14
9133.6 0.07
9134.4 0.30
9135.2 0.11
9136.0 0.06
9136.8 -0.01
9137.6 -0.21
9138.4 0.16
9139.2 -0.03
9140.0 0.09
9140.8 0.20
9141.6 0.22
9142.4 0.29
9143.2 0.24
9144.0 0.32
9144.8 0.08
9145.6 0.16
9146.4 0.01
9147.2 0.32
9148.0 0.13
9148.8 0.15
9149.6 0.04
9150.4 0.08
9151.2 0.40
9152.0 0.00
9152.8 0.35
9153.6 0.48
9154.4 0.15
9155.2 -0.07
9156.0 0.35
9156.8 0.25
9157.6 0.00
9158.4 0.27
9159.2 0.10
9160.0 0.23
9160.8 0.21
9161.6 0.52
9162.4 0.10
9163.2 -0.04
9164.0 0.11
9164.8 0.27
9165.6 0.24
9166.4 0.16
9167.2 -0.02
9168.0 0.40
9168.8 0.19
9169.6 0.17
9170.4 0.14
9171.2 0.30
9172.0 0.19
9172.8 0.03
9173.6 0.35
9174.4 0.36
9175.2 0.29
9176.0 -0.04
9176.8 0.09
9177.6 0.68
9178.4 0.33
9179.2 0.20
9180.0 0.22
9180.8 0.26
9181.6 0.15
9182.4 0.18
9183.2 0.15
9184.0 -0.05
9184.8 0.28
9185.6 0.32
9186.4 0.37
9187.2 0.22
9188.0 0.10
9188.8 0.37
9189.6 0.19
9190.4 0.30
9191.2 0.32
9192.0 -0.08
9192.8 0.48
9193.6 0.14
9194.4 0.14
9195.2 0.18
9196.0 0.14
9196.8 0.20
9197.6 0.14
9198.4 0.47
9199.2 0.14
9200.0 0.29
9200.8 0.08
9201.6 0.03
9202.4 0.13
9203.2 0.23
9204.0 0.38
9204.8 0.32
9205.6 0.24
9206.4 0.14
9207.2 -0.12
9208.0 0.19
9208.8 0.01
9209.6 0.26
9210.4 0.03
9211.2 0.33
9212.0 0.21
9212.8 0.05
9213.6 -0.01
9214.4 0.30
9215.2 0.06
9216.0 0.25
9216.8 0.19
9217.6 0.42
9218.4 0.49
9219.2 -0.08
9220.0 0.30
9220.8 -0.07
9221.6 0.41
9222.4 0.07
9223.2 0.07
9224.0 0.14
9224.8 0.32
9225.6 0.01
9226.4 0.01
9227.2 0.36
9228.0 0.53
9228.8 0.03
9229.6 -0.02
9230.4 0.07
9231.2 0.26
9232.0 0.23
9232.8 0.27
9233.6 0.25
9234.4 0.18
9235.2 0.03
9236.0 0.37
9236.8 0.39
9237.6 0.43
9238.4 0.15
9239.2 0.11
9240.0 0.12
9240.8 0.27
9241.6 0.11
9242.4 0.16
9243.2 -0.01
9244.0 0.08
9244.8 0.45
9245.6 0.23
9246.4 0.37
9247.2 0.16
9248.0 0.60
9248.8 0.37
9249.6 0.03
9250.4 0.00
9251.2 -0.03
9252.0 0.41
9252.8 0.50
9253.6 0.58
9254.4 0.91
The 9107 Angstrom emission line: H-beta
